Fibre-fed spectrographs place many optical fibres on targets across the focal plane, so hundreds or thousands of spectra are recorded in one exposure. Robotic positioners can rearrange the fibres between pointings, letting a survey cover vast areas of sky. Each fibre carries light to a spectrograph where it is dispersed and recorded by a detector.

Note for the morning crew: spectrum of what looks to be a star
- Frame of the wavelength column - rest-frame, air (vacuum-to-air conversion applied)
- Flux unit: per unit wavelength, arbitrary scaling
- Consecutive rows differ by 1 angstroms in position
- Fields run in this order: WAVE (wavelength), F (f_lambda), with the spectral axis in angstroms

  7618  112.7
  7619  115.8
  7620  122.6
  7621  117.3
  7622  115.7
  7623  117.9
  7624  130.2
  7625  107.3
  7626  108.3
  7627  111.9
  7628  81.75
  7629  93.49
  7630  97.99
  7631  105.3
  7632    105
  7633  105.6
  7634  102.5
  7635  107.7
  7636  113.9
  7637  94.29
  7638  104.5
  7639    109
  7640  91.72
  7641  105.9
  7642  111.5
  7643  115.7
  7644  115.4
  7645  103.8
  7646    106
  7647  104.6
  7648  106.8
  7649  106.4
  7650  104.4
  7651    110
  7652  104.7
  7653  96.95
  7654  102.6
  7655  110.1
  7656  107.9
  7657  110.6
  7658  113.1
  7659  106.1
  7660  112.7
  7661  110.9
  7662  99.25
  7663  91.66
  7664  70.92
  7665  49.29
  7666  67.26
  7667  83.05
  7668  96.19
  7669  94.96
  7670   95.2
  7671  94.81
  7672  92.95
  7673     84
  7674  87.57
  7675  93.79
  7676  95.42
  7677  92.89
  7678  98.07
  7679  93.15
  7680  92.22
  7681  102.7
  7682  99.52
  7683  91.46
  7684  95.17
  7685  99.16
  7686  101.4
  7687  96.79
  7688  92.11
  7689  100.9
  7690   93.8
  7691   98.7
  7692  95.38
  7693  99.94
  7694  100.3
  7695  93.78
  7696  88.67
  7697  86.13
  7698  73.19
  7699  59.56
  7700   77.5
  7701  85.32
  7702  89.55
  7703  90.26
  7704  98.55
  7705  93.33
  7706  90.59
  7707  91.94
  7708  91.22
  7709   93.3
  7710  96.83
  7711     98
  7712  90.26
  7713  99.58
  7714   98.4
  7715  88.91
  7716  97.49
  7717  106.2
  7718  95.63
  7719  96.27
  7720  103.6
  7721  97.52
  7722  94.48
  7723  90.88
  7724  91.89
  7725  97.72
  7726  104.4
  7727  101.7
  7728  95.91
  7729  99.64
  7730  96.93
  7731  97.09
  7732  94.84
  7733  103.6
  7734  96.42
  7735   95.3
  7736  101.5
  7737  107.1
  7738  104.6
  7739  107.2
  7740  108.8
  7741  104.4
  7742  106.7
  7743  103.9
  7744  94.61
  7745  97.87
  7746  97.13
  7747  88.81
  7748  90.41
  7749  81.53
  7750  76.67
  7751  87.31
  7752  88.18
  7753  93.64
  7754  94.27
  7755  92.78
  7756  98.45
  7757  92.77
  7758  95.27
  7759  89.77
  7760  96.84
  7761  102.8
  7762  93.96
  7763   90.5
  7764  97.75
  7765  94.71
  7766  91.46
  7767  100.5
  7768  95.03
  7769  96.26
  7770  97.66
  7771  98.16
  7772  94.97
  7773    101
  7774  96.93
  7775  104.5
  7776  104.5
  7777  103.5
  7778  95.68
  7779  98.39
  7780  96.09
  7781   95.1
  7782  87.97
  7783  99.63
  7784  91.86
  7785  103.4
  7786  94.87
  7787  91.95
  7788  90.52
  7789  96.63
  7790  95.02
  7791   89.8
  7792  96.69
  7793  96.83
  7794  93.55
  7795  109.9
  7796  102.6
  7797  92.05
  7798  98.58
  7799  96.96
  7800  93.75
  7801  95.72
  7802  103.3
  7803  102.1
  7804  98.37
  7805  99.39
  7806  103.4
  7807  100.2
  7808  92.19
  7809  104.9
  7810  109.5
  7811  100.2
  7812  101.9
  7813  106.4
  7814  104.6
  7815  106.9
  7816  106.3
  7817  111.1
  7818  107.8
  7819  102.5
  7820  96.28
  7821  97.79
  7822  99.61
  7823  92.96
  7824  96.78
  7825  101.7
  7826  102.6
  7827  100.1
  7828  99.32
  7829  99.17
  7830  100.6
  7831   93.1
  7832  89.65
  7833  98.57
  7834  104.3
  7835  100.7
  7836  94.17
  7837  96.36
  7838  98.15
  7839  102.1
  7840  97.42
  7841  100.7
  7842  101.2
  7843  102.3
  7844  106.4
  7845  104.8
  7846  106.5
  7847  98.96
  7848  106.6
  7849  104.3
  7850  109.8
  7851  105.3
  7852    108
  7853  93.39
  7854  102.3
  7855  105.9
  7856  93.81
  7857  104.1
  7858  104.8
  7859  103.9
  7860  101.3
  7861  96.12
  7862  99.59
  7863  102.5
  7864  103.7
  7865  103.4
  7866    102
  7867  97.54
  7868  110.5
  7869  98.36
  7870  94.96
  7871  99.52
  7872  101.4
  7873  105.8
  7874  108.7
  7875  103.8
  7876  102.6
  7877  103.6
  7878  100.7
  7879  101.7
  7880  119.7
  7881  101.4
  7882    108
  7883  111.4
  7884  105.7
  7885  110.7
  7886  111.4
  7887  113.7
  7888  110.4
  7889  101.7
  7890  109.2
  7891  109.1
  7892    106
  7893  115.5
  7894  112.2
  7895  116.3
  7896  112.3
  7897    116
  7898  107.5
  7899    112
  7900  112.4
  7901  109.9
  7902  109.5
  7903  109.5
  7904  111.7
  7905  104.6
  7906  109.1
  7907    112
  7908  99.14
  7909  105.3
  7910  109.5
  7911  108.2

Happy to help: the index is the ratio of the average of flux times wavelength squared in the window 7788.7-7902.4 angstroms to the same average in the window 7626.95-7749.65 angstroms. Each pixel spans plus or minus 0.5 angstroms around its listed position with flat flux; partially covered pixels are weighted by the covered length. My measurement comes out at 1.1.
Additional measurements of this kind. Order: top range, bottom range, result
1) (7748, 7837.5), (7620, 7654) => 0.95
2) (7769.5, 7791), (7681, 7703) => 1.08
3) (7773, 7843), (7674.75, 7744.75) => 1.06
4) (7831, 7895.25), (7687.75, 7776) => 1.13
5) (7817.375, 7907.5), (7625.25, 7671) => 1.09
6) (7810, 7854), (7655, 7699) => 1.13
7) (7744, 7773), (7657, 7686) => 1.02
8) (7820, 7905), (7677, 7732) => 1.15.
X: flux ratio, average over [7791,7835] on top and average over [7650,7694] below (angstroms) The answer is 1.0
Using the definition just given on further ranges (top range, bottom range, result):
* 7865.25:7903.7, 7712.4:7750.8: 1.10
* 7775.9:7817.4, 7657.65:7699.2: 1.07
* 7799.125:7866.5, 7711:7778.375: 1.04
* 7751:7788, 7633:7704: 0.99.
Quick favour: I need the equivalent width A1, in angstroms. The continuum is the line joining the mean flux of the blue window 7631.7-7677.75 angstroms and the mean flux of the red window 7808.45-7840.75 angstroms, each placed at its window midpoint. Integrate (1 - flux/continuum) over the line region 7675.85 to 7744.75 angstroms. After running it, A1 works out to 2.9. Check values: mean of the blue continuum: 99.7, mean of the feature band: 95.8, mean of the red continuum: 101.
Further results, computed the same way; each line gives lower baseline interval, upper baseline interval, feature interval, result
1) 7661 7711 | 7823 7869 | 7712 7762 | -1.4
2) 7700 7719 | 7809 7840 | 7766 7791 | 0.3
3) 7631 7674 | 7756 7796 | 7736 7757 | 0.3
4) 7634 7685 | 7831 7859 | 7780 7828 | 0.8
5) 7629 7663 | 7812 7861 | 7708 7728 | 1.4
